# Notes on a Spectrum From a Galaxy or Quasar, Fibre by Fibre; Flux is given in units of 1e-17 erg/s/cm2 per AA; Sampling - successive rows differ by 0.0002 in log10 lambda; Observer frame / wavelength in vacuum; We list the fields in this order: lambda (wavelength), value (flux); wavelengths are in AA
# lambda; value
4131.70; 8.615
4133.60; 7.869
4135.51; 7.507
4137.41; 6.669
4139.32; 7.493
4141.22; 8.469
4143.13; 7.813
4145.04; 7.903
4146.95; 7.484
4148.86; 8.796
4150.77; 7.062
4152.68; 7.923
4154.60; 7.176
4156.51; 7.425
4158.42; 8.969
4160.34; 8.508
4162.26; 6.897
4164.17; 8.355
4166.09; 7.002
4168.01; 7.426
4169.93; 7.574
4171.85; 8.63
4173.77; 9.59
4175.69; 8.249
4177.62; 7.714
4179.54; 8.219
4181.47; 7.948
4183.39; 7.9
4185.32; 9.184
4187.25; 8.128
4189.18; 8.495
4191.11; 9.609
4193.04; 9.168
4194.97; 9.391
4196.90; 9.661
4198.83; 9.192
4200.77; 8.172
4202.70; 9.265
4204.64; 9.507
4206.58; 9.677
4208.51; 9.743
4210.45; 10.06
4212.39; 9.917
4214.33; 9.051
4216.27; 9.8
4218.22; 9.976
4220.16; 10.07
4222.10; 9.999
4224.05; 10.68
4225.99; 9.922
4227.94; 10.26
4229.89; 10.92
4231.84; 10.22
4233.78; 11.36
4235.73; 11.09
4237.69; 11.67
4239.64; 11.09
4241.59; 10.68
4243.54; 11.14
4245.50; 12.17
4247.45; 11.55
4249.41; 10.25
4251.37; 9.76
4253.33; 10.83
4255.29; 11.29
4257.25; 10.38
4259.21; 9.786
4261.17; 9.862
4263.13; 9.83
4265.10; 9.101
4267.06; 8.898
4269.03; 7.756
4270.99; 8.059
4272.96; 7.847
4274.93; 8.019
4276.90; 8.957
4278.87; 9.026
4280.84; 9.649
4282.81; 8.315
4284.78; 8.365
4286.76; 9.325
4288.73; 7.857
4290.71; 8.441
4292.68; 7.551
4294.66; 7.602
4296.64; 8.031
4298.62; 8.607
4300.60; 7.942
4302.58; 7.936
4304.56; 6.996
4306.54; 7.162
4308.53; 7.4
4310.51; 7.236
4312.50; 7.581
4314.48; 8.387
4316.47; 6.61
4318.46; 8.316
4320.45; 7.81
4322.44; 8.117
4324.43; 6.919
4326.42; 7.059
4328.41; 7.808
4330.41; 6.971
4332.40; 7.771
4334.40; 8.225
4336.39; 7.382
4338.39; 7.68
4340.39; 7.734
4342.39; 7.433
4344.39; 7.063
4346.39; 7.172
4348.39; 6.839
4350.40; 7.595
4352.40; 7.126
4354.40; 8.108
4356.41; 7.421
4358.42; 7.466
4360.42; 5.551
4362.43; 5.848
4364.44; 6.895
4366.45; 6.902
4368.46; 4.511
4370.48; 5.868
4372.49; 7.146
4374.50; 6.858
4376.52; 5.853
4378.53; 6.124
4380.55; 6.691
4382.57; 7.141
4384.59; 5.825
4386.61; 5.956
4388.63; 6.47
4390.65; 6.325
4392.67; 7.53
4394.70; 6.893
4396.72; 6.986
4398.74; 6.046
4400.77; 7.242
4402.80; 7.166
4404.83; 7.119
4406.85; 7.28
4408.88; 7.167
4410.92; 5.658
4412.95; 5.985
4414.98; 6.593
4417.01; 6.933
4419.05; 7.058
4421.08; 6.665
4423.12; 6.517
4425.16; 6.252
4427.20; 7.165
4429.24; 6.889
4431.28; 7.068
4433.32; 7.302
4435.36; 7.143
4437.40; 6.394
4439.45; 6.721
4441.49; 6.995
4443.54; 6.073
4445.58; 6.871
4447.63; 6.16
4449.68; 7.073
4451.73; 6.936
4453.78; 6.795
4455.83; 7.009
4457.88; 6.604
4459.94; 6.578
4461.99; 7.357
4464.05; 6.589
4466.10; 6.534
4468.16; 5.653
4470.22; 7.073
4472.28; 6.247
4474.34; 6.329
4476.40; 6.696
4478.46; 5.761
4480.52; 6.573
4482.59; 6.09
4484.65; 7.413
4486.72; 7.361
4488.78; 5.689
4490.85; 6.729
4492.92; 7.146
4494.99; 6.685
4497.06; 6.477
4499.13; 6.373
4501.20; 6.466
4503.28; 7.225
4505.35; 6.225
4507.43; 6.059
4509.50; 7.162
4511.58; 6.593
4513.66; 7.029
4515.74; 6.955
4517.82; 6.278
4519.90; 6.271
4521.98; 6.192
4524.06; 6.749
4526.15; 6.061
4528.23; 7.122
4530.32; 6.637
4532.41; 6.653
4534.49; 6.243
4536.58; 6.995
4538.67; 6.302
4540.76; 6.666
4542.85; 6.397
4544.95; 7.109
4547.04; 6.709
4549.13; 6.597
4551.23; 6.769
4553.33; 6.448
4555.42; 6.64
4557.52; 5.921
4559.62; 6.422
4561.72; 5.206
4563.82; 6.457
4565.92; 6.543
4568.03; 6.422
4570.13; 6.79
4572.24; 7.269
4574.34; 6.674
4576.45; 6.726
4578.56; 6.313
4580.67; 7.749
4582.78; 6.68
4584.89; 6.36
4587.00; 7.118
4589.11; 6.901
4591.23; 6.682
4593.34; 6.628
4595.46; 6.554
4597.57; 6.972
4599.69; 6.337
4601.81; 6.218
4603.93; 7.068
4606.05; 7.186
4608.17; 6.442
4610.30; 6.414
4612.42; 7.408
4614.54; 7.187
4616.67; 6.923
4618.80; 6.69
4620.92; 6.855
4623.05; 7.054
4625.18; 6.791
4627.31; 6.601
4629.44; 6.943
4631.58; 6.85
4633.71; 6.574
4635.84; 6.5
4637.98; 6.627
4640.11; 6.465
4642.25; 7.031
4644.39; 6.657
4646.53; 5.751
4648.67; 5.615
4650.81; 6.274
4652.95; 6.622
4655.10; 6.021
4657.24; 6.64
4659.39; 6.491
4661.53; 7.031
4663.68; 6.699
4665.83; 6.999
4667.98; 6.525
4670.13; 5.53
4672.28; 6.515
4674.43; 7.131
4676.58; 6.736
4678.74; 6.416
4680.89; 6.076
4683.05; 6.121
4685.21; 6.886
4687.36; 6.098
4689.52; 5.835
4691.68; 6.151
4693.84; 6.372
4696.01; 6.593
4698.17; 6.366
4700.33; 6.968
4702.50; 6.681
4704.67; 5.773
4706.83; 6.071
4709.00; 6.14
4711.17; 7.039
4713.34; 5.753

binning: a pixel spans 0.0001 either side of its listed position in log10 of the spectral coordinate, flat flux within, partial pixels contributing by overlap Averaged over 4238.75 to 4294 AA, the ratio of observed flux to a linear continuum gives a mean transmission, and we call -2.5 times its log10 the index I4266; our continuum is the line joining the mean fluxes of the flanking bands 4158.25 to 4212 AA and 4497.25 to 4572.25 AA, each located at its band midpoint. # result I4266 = -0.160 mag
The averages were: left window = 8.66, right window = 6.54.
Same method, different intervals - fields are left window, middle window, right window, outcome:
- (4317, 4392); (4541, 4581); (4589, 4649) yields 0.031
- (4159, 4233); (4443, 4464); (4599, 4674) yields 0.133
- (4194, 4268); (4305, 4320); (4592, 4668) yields 0.248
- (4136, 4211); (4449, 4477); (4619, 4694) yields 0.090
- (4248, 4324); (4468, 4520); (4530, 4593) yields 0.080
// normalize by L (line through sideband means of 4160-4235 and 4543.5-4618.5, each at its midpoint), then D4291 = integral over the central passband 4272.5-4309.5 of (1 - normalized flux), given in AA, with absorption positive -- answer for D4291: 1.6 AA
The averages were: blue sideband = 9.13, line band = 8.16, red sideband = 6.68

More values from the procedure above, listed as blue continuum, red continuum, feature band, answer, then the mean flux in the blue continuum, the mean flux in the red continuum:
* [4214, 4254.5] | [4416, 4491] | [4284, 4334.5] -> 8.3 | 10.6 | 6.68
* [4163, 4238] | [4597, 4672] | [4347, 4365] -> 2.9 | 9.28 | 6.62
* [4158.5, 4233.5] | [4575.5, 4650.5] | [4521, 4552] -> 2.3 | 9.08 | 6.71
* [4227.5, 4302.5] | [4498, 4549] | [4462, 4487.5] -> 2.1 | 9.53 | 6.6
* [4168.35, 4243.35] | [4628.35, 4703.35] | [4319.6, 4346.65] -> 3.6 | 9.53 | 6.48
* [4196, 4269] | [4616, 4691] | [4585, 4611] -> 1.1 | 10.2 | 6.53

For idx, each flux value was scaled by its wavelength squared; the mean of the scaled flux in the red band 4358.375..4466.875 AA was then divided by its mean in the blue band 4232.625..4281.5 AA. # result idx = 0.7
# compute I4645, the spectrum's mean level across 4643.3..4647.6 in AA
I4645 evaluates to 6.2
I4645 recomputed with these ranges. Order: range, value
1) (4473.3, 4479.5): 6.27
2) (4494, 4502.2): 6.5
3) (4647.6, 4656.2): 6.14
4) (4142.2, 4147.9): 7.73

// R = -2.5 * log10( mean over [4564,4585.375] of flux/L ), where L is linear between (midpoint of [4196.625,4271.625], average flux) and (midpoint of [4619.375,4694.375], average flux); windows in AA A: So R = 0.07 mag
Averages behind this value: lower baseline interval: 10.1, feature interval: 6.75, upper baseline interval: 6.5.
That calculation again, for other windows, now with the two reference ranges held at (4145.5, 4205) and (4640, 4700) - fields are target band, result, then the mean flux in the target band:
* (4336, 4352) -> 0.05 mag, 7.35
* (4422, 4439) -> 0.08 mag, 6.83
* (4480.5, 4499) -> 0.07 mag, 6.68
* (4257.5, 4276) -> -0.11 mag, 8.86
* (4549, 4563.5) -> 0.10 mag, 6.27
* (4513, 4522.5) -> 0.07 mag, 6.55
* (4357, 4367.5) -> 0.16 mag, 6.56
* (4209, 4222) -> -0.20 mag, 9.82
